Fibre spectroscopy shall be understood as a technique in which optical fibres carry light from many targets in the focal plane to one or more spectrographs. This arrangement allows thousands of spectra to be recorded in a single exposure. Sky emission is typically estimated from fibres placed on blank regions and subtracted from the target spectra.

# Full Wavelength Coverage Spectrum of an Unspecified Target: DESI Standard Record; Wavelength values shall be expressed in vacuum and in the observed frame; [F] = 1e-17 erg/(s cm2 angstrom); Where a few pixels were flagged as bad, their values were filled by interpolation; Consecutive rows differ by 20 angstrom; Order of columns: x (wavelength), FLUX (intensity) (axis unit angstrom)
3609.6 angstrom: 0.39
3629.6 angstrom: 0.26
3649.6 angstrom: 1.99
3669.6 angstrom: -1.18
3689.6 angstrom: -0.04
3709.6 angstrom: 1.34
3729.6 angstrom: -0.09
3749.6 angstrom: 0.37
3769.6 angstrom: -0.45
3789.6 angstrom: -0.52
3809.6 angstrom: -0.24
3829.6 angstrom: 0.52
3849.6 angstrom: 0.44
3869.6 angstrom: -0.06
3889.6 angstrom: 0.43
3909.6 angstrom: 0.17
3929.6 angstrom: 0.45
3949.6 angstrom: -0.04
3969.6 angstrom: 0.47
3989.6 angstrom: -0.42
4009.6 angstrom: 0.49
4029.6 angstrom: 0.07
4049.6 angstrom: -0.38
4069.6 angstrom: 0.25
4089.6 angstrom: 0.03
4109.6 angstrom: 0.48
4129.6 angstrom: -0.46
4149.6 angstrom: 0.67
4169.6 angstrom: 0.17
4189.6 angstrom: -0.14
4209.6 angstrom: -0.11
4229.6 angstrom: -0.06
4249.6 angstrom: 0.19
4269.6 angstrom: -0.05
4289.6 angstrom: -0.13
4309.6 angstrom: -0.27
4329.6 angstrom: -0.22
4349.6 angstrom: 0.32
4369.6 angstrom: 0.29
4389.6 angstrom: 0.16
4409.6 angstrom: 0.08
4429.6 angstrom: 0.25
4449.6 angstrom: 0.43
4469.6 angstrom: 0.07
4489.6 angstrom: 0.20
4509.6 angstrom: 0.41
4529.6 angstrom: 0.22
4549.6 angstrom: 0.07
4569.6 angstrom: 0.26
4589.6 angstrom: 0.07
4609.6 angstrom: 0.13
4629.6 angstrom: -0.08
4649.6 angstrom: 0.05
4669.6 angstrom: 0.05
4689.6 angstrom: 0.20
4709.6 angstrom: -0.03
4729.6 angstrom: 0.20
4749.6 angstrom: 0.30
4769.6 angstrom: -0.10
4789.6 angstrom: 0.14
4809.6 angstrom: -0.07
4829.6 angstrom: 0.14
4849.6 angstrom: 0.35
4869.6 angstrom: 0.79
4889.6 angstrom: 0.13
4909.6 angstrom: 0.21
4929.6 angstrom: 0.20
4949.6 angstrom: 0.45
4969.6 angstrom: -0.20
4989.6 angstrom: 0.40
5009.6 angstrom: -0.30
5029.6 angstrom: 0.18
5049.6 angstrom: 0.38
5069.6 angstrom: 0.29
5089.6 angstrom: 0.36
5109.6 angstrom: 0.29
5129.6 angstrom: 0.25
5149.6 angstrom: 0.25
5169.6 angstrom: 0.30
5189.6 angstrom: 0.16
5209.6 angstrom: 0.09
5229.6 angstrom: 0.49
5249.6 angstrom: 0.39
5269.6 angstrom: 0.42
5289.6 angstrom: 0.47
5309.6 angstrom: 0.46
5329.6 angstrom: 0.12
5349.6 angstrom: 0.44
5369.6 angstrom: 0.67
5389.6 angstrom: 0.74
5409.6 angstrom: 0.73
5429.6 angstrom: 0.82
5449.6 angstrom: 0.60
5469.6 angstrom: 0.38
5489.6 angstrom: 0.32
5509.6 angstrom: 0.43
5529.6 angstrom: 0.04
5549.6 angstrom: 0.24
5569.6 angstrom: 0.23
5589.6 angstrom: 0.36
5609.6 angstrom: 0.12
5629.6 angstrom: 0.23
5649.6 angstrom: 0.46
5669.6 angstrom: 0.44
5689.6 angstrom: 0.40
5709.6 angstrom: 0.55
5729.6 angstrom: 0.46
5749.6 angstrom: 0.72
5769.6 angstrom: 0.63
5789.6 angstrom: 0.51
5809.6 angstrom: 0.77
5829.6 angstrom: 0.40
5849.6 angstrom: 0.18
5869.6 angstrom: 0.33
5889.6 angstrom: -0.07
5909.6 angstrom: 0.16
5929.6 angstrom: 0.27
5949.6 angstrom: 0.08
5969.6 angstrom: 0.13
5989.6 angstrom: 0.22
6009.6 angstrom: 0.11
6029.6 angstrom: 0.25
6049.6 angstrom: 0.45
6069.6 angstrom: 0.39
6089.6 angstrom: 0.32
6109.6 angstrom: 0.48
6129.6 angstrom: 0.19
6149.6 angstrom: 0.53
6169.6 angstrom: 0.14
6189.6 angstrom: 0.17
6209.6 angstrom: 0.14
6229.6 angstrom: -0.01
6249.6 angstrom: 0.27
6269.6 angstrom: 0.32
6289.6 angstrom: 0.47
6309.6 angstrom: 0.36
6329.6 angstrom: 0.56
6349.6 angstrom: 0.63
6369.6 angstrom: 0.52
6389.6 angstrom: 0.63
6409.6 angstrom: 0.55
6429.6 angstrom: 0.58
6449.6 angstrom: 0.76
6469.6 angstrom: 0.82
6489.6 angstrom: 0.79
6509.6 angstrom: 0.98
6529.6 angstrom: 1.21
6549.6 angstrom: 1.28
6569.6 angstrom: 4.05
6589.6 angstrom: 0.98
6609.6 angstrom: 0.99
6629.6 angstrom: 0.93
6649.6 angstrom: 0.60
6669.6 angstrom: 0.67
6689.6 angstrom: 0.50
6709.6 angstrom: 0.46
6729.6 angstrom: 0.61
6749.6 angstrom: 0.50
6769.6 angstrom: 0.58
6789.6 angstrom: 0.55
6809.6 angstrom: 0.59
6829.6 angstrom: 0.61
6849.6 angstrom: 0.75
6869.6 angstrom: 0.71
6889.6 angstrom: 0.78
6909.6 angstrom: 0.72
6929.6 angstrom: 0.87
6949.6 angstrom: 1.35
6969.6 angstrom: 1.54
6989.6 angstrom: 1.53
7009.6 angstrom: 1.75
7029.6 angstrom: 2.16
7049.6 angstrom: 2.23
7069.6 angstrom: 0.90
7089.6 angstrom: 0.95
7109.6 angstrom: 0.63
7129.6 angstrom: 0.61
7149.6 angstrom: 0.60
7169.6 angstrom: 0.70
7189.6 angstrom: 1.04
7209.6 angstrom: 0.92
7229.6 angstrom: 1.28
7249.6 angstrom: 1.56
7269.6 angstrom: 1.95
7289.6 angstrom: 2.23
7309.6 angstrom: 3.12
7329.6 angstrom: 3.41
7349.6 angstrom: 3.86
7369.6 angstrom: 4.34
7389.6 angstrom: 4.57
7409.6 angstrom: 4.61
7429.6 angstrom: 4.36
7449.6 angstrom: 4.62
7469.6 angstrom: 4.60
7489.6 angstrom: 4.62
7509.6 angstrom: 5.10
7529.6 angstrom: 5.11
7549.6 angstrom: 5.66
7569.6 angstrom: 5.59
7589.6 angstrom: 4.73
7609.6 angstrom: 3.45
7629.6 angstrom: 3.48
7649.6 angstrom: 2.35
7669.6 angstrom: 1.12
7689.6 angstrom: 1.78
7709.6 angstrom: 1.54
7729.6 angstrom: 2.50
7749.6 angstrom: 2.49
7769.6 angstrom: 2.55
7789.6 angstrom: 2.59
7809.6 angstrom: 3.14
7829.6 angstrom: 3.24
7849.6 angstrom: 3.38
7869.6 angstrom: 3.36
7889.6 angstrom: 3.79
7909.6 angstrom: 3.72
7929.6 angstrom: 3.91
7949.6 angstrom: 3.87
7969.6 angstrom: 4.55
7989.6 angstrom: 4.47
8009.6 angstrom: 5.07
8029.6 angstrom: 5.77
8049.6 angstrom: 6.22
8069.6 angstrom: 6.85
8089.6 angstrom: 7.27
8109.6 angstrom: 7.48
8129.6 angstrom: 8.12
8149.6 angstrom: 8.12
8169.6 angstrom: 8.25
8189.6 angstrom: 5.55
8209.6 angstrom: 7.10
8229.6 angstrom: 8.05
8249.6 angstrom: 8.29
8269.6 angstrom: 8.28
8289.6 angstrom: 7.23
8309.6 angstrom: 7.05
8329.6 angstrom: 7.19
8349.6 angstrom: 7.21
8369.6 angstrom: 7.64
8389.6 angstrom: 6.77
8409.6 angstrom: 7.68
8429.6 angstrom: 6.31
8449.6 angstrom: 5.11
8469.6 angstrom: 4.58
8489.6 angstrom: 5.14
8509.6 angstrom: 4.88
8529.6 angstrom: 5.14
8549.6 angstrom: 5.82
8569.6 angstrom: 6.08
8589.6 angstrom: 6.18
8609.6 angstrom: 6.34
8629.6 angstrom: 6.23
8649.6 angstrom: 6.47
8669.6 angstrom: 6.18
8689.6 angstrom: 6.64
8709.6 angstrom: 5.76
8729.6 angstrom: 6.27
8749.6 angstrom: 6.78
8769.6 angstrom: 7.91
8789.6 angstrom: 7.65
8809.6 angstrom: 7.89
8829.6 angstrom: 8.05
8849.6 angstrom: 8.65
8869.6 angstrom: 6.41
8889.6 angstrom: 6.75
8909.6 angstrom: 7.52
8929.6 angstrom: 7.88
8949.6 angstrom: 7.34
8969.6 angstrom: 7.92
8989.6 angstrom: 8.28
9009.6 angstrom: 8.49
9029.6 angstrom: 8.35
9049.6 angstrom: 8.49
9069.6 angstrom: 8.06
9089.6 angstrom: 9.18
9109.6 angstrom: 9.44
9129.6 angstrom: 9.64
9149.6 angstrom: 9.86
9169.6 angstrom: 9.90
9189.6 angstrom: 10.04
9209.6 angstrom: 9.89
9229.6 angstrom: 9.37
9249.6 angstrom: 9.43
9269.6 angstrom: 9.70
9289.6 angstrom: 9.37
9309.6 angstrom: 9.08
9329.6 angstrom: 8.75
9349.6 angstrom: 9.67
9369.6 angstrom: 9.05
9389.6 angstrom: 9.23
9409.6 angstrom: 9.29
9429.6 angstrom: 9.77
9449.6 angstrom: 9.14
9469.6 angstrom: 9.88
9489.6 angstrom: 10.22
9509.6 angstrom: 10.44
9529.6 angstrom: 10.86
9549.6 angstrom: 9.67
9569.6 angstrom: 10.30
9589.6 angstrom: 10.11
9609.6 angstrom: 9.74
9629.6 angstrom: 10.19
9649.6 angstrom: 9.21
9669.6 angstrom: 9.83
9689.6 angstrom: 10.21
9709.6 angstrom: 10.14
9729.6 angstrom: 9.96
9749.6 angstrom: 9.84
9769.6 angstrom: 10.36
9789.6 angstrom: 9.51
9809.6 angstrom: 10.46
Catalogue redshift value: 0.000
